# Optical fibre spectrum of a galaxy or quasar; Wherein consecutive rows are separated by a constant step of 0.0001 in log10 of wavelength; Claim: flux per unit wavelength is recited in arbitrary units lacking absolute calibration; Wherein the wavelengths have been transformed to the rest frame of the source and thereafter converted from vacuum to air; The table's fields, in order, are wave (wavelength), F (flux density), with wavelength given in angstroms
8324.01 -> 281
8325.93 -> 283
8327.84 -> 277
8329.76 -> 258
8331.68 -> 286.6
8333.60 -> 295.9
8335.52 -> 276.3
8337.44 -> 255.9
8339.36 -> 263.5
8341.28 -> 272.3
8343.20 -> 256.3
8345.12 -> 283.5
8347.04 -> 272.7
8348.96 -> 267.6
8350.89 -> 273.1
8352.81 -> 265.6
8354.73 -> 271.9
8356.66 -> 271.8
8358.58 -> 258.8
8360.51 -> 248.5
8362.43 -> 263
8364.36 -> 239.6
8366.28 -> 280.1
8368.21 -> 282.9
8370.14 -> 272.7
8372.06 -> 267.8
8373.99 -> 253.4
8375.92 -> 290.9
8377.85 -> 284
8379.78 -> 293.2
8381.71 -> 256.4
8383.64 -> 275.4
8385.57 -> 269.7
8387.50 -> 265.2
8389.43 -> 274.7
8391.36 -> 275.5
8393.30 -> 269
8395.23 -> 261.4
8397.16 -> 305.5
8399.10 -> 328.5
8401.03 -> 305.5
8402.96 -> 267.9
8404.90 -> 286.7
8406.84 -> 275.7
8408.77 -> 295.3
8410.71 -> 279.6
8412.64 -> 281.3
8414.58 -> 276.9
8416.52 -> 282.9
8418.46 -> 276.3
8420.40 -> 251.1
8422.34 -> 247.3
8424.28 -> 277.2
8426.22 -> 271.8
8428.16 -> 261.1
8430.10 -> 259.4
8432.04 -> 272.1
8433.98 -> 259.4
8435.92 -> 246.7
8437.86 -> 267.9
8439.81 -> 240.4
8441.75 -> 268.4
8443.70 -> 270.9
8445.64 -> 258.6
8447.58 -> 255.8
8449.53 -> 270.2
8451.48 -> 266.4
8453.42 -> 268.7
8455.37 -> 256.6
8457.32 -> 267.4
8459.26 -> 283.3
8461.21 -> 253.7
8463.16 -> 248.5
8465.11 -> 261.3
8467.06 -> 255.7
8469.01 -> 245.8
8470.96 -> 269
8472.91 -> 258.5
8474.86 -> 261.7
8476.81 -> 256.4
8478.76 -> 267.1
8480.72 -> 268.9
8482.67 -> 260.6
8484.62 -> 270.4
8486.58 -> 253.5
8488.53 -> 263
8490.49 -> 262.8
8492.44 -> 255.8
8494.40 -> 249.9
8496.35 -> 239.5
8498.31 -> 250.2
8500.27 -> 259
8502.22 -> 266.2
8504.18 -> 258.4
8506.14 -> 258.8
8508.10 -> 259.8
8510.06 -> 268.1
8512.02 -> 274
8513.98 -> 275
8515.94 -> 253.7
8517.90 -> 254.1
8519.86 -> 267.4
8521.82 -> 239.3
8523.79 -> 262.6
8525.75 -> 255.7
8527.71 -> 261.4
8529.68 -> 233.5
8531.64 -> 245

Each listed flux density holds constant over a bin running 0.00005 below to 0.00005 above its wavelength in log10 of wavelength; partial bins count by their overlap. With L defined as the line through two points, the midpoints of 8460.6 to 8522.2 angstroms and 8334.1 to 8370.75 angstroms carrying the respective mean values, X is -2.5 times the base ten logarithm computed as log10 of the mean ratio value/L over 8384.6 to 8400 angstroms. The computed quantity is -0.06 mag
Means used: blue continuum 267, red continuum 259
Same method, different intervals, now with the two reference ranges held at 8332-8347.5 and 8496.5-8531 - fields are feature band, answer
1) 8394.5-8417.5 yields -0.08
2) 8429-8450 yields 0.01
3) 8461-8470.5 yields 0.04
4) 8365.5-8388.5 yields -0.02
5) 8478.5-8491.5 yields -0.01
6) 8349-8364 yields 0.03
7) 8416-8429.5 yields 0.00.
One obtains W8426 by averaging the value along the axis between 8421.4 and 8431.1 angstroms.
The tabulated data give 263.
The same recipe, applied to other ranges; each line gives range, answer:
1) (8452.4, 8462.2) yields 266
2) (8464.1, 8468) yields 258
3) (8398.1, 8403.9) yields 301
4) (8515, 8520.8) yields 258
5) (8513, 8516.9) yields 264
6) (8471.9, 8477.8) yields 259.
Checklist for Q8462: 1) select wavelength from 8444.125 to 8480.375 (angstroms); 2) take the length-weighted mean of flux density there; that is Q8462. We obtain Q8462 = 262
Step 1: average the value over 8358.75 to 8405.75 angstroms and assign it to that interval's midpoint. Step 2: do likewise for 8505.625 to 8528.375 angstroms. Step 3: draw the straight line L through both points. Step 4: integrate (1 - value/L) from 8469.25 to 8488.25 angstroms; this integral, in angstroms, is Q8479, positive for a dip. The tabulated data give 0.2 angstroms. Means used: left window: 275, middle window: 262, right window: 261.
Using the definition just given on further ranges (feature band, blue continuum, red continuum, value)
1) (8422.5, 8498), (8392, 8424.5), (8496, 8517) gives 2.5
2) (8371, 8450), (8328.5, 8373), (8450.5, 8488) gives -2.2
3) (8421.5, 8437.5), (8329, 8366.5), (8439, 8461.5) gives 0.1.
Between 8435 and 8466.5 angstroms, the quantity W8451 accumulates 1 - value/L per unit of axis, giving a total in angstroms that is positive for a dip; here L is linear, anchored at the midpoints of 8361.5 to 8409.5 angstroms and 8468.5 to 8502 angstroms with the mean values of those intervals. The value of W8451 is 0.44 angstroms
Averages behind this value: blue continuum 278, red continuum 259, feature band 261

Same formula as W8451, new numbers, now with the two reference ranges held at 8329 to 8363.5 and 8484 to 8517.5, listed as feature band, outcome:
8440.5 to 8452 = -0.06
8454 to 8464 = -0.01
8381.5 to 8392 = -0.15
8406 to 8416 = -0.64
